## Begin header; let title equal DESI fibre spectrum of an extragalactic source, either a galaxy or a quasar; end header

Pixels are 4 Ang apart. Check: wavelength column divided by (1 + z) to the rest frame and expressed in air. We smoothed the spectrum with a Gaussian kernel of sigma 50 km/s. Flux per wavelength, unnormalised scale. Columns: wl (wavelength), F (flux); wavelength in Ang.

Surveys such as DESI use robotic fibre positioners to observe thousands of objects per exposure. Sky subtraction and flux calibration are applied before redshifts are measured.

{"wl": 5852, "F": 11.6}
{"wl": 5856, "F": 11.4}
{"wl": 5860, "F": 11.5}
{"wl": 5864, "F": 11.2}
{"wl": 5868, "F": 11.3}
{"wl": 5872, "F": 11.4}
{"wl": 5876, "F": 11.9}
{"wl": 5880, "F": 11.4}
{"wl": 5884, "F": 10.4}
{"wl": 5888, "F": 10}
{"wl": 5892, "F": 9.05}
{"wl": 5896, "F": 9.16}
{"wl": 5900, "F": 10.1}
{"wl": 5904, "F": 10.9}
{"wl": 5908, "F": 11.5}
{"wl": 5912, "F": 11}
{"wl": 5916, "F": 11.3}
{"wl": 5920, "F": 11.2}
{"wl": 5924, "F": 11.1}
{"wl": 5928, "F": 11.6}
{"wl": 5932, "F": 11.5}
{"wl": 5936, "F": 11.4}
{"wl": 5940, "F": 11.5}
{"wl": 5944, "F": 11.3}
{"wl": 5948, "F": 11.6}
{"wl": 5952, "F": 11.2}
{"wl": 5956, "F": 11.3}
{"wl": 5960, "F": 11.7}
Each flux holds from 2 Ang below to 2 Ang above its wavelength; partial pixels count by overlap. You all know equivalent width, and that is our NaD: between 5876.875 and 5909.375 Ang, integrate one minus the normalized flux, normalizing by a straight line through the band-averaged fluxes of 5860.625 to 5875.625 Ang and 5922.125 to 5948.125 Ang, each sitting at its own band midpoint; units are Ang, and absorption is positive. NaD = 3.0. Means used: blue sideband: 11.4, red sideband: 11.4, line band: 10.3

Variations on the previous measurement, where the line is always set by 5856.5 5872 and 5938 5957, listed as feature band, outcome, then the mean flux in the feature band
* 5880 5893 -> 1.4 Ang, 10.1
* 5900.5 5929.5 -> 0.5 Ang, 11.2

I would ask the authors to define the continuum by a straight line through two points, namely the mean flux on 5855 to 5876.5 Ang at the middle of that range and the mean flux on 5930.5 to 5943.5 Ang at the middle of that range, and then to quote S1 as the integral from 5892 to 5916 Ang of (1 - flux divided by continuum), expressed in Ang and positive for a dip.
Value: 2.0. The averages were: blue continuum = 11.4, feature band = 10.5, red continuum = 11.4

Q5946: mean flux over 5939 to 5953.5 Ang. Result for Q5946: 11.4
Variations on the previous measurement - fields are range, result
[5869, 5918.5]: 10.7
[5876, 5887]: 11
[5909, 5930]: 11.3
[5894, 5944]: 11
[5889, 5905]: 9.75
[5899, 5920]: 11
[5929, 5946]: 11.4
